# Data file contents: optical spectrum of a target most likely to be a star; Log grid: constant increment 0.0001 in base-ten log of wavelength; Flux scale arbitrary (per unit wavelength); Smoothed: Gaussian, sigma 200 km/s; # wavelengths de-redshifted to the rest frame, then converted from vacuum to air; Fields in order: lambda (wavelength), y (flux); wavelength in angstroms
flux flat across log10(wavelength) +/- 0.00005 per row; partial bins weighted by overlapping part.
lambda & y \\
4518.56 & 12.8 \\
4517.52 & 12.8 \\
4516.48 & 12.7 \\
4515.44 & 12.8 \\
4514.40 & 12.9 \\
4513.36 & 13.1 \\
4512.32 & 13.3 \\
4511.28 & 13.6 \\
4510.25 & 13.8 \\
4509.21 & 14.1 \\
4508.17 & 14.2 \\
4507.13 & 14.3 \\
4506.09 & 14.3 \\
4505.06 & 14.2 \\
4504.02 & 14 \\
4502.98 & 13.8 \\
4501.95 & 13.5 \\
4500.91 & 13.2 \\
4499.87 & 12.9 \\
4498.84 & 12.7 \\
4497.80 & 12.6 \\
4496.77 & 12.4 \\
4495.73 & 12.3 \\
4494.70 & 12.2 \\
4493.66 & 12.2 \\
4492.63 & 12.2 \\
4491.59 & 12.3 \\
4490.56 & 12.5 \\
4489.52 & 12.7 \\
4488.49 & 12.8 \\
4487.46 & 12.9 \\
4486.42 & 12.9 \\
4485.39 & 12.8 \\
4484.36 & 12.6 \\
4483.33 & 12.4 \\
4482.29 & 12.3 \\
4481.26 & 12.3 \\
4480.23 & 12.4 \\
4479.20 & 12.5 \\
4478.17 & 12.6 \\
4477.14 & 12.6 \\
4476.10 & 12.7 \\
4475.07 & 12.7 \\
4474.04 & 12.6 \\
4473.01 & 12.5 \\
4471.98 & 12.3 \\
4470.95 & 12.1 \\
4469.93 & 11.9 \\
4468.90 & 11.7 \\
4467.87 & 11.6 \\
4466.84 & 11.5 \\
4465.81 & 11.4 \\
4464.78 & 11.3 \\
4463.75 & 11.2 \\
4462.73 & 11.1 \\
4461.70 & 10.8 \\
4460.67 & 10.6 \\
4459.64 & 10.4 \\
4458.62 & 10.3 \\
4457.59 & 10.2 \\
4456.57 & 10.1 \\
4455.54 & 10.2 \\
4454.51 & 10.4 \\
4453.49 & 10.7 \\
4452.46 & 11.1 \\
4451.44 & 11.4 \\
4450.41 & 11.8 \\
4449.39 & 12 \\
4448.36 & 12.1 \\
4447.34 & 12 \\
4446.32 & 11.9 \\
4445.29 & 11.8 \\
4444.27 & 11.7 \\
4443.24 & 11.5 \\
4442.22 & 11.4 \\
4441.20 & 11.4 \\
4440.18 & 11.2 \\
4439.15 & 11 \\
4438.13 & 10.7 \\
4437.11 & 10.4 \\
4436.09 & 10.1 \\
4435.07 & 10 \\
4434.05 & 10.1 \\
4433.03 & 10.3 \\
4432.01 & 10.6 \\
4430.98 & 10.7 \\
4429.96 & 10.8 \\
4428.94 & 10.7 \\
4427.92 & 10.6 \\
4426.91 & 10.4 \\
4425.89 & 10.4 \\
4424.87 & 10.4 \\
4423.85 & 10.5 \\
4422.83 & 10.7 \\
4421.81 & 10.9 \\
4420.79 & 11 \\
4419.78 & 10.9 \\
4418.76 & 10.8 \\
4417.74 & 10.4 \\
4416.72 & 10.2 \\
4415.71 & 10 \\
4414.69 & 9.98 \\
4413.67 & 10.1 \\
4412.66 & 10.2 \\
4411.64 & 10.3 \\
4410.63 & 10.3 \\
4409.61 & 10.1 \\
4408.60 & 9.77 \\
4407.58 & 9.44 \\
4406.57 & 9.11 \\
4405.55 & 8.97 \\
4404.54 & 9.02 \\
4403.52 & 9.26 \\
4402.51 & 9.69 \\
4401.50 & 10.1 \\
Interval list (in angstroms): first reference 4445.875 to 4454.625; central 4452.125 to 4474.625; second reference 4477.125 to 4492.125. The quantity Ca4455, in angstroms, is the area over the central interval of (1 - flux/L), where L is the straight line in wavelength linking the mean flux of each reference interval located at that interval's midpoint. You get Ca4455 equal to 1.43 angstroms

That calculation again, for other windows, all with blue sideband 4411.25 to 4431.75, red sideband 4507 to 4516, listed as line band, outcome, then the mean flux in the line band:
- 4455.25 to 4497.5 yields 1.4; 11.9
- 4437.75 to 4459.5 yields 0.4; 11.2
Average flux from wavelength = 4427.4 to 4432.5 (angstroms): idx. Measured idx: 10.7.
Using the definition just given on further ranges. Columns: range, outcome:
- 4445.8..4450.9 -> 12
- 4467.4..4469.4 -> 11.6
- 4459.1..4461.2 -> 10.5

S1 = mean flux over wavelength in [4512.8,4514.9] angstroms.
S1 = 13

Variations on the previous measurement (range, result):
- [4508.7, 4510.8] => 14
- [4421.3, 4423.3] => 10.8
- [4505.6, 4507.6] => 14.3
